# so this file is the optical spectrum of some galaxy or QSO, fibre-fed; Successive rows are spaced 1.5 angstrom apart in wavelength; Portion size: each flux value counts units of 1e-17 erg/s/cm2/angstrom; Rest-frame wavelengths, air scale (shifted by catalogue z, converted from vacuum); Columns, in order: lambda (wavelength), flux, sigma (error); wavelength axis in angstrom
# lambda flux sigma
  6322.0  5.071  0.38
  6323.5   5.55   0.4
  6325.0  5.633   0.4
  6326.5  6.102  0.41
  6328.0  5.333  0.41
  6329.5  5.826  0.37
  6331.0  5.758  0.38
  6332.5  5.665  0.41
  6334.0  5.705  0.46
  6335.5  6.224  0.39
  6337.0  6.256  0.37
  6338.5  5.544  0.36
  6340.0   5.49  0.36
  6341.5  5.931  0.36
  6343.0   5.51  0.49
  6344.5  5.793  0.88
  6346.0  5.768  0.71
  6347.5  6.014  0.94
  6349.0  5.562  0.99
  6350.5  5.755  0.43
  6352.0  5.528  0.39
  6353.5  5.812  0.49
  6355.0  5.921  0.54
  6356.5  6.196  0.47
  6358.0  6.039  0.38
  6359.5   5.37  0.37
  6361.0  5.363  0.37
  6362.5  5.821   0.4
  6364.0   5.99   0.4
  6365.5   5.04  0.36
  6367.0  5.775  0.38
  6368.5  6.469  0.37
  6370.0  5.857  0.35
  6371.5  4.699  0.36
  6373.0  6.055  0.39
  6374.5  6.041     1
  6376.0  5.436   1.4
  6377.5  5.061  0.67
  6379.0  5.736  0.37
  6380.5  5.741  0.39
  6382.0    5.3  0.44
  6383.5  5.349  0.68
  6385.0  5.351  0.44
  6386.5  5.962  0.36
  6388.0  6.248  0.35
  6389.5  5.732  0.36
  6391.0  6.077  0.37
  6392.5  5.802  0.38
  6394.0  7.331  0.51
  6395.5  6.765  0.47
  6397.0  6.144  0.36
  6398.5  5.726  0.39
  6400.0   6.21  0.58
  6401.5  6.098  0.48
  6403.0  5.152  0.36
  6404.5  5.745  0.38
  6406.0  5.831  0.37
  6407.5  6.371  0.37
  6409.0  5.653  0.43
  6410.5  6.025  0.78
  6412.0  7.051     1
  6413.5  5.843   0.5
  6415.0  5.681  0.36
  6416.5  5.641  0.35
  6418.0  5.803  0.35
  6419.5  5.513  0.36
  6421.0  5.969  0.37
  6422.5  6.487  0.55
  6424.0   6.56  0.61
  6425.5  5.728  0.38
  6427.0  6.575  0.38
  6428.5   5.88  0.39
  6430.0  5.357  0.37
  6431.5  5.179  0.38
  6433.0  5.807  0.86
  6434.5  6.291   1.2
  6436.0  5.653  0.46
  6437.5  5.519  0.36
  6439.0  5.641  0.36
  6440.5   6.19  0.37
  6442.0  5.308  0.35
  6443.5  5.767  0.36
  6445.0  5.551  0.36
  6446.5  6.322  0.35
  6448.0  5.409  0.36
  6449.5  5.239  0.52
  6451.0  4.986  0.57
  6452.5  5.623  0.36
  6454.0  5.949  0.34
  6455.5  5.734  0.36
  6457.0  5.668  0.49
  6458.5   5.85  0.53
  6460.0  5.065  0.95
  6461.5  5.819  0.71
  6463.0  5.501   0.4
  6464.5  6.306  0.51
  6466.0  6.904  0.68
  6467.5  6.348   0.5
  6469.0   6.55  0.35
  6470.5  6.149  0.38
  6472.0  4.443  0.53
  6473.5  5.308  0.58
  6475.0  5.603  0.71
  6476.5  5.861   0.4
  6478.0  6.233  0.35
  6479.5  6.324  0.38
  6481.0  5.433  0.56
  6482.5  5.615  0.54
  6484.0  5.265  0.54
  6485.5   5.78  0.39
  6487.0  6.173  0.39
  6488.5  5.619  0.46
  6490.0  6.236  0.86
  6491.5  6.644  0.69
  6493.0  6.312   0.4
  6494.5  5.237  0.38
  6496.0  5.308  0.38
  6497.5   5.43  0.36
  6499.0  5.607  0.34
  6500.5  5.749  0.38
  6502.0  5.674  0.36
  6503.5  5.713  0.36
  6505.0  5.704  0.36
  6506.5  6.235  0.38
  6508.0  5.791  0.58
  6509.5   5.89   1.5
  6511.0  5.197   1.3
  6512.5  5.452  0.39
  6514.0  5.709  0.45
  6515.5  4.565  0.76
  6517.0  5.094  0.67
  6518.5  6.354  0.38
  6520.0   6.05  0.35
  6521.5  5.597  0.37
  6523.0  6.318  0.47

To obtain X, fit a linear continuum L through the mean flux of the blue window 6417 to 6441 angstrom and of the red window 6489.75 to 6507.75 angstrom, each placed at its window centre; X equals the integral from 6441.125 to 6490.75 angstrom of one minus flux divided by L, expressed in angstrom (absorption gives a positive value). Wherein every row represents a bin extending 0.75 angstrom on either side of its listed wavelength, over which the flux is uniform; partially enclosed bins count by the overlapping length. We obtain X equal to 0.72 angstrom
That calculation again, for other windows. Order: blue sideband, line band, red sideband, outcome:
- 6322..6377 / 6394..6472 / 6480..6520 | -2.4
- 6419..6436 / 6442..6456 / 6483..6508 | 0.7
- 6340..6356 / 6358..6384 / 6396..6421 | 0.9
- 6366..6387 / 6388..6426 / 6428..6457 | -2.8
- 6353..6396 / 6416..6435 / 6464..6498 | -0.2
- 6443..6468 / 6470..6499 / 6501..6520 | -0.2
